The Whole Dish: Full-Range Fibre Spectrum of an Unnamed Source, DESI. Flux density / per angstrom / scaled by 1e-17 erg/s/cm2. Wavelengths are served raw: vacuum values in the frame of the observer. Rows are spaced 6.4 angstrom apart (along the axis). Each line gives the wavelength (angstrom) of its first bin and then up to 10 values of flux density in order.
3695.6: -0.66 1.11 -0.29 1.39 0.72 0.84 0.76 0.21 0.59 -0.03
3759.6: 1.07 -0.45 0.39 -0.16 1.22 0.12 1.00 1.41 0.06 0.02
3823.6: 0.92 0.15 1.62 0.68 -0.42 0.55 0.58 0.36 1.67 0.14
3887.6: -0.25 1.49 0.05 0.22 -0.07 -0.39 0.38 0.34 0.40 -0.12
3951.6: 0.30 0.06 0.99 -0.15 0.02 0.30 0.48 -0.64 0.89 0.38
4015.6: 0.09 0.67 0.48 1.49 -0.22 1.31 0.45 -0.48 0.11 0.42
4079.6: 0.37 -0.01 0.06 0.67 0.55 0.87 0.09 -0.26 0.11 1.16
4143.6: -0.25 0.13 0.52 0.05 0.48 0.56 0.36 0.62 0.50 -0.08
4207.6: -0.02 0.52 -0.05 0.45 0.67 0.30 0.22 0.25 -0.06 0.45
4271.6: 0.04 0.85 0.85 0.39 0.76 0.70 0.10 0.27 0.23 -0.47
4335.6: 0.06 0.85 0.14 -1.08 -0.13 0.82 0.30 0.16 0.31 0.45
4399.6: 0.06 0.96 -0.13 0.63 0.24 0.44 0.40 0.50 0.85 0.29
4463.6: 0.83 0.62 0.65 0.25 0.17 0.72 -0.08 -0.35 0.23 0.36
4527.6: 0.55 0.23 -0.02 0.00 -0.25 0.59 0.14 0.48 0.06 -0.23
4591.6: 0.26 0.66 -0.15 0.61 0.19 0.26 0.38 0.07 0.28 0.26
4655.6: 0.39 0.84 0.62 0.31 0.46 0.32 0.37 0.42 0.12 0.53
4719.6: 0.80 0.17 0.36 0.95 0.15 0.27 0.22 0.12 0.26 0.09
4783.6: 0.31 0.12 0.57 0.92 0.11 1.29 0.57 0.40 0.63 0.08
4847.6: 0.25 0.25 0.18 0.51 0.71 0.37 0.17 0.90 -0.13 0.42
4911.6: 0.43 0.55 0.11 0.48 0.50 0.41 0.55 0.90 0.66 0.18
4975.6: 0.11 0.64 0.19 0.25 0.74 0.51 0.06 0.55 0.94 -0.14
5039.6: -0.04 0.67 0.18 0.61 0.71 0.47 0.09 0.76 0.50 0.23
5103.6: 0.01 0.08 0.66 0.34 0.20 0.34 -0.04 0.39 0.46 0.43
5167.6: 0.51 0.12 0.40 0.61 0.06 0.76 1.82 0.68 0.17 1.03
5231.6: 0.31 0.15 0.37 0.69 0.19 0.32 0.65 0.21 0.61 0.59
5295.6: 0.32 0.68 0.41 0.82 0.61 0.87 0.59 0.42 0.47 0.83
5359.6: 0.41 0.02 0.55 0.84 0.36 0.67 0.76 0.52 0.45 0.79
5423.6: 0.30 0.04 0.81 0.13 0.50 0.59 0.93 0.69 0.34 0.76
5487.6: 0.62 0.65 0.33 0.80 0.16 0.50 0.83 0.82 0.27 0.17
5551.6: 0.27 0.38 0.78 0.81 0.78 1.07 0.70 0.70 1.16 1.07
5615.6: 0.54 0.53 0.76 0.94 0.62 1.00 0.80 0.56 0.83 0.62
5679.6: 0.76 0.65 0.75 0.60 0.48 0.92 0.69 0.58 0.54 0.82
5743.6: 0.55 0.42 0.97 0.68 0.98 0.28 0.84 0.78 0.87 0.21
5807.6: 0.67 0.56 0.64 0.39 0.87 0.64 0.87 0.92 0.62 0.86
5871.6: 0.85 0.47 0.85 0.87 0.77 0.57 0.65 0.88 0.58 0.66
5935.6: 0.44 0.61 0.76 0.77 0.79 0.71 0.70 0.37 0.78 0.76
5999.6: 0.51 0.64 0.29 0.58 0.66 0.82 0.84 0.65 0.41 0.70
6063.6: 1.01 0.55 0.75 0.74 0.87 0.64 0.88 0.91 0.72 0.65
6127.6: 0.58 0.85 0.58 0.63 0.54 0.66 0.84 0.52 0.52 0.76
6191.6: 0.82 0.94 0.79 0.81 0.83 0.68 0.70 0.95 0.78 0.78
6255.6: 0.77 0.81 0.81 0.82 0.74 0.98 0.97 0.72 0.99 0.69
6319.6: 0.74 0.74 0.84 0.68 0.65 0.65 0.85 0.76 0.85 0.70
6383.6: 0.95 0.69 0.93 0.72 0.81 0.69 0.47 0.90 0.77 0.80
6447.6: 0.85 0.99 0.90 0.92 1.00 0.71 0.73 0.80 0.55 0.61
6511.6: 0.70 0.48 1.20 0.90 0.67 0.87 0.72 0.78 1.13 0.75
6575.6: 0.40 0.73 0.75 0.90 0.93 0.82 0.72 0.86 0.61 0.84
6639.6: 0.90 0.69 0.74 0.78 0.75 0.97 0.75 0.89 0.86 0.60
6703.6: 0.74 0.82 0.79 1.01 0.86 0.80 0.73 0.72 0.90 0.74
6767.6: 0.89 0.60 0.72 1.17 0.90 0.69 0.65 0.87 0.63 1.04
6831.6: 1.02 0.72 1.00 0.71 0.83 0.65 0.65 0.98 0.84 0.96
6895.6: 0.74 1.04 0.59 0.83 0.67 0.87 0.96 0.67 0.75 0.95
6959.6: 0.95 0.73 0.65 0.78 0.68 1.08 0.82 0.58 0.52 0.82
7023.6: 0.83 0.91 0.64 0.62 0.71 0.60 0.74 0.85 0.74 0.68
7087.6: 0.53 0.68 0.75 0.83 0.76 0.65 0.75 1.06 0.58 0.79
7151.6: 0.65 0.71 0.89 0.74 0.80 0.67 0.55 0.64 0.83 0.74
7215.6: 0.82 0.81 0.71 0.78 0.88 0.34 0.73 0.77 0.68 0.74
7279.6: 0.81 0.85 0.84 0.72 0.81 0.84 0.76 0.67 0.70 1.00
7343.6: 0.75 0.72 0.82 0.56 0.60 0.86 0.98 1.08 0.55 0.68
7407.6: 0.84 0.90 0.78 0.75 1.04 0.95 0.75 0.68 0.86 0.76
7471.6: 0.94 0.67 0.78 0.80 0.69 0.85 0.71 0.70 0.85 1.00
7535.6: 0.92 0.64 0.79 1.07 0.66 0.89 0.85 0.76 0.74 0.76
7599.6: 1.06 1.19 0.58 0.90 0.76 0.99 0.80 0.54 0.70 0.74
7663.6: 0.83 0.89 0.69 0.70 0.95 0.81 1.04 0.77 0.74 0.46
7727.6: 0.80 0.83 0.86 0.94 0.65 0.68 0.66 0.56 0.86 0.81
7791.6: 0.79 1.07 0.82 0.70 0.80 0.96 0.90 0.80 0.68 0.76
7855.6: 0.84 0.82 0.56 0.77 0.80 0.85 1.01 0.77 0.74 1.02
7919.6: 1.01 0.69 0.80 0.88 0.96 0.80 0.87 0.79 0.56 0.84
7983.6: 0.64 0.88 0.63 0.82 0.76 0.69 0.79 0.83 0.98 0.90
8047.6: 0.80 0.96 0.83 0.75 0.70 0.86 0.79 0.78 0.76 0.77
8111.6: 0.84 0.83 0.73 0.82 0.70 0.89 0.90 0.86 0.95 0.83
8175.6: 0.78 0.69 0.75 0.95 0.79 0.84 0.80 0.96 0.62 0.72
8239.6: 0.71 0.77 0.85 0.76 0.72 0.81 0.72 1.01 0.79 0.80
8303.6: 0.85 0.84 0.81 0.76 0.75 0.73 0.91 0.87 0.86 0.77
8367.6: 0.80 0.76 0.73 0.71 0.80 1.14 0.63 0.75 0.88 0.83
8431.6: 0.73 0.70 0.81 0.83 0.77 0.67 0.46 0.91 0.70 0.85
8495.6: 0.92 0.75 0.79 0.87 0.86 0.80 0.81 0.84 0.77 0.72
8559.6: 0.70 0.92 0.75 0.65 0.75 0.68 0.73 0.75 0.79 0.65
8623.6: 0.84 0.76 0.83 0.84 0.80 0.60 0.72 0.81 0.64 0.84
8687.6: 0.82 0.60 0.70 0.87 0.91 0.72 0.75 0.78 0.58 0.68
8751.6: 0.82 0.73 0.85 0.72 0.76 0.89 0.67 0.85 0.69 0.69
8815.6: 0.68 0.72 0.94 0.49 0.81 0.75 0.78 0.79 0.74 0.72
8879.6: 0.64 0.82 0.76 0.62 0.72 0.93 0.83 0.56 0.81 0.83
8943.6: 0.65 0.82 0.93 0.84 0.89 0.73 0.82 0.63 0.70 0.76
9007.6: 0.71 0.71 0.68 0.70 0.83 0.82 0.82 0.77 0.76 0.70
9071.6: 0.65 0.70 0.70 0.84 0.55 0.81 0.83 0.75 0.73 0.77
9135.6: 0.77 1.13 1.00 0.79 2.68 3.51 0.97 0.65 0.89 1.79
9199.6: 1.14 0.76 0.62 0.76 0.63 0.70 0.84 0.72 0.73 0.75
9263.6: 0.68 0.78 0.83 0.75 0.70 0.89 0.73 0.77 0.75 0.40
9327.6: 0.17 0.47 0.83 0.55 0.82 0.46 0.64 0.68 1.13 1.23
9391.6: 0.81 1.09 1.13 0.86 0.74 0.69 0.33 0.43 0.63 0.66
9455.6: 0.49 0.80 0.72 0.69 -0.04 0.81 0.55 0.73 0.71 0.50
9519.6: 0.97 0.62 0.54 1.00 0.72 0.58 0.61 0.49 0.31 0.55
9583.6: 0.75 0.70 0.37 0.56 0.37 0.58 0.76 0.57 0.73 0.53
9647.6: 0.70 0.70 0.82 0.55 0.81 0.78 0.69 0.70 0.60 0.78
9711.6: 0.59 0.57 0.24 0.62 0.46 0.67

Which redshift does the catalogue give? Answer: 0.396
